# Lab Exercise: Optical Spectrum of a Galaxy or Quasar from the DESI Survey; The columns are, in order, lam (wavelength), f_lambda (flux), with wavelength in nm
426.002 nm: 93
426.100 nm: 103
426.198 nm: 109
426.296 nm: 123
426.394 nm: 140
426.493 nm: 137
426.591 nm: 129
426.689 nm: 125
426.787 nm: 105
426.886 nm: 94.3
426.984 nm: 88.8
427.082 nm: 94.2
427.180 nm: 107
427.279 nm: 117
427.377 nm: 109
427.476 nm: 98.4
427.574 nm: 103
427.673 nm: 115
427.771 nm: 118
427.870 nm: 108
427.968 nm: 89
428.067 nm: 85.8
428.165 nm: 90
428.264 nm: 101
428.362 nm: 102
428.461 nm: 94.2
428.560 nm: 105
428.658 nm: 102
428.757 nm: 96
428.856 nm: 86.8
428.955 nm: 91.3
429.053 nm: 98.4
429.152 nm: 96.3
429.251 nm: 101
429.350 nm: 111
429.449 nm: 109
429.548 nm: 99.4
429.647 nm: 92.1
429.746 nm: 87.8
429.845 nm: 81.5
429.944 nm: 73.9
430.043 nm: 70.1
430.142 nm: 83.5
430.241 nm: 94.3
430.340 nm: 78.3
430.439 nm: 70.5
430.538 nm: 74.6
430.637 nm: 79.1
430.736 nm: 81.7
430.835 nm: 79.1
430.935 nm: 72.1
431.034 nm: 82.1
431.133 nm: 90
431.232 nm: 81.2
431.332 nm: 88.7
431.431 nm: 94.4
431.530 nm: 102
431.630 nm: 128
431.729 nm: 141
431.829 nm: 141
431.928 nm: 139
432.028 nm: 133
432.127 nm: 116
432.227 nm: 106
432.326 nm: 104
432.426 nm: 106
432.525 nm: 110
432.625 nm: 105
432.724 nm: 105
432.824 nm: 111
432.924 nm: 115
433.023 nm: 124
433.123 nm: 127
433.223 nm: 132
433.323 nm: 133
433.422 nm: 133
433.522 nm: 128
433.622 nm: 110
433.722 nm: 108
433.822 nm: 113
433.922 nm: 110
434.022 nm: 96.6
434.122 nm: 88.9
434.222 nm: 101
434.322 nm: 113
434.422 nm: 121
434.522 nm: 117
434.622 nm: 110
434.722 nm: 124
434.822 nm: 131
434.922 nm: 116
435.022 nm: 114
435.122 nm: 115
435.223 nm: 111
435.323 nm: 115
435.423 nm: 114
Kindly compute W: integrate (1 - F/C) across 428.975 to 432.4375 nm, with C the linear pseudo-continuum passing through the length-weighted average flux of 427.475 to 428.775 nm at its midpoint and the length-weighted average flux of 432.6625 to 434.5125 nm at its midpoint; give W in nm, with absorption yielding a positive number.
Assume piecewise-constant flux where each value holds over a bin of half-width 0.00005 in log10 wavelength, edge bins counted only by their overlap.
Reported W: 0.35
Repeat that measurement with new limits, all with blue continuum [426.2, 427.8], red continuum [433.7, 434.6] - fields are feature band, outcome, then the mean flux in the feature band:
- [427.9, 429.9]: 0.27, 96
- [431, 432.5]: -0.02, 110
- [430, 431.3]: 0.36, 79.9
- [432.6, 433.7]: -0.12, 120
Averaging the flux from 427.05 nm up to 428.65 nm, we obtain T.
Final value 102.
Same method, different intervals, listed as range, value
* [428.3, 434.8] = 103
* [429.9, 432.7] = 97.5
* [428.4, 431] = 88.8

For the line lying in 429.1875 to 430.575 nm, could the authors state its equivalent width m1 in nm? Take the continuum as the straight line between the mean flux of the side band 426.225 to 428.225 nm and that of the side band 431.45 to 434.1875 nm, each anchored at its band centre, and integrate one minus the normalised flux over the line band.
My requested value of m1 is 0.30 nm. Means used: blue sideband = 109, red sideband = 117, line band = 87.8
